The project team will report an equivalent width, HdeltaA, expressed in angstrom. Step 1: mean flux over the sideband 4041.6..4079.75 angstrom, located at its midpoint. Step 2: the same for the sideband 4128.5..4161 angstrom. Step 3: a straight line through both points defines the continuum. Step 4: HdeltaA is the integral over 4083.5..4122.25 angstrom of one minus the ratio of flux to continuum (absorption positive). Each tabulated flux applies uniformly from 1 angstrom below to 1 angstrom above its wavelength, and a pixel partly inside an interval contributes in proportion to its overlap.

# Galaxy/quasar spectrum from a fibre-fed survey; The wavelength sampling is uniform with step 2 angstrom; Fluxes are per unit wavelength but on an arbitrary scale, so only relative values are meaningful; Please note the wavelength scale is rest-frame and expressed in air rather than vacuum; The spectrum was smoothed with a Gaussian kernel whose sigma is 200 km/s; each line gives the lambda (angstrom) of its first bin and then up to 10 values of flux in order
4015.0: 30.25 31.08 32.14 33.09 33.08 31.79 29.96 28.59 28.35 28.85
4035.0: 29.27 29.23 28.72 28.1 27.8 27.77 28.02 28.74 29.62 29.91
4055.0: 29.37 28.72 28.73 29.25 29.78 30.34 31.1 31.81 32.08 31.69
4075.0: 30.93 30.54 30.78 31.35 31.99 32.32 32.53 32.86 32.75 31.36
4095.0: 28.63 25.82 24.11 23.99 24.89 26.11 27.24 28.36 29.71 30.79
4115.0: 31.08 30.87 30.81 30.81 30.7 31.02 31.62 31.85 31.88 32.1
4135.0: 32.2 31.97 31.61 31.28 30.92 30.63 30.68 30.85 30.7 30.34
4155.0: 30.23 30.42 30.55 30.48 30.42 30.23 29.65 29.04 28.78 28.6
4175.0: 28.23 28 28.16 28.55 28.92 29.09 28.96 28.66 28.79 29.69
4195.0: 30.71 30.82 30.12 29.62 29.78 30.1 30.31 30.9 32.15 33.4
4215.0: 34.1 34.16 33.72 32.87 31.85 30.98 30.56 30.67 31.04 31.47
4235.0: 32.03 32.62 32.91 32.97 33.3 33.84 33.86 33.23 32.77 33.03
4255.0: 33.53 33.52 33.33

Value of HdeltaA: 1.5 angstrom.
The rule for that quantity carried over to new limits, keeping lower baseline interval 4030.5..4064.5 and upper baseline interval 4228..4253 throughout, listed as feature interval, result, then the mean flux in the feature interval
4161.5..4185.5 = 1.8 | 29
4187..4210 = 1.3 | 29.9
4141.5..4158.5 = 0.1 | 30.6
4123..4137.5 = -0.6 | 31.7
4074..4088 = -0.9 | 31.5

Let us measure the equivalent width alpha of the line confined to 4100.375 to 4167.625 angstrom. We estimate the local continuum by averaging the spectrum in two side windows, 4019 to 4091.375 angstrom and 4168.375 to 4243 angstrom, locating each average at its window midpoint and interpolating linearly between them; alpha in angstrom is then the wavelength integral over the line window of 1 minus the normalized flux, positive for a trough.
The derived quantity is 0.5 angstrom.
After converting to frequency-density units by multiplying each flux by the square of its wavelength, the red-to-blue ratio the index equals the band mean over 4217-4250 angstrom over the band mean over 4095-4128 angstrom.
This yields 1.20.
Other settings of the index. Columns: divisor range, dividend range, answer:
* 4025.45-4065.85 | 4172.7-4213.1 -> 1.10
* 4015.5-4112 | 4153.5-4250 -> 1.11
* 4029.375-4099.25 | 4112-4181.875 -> 1.06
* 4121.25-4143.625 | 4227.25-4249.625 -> 1.08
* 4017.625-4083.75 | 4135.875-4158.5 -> 1.08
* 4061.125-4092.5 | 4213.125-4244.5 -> 1.11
